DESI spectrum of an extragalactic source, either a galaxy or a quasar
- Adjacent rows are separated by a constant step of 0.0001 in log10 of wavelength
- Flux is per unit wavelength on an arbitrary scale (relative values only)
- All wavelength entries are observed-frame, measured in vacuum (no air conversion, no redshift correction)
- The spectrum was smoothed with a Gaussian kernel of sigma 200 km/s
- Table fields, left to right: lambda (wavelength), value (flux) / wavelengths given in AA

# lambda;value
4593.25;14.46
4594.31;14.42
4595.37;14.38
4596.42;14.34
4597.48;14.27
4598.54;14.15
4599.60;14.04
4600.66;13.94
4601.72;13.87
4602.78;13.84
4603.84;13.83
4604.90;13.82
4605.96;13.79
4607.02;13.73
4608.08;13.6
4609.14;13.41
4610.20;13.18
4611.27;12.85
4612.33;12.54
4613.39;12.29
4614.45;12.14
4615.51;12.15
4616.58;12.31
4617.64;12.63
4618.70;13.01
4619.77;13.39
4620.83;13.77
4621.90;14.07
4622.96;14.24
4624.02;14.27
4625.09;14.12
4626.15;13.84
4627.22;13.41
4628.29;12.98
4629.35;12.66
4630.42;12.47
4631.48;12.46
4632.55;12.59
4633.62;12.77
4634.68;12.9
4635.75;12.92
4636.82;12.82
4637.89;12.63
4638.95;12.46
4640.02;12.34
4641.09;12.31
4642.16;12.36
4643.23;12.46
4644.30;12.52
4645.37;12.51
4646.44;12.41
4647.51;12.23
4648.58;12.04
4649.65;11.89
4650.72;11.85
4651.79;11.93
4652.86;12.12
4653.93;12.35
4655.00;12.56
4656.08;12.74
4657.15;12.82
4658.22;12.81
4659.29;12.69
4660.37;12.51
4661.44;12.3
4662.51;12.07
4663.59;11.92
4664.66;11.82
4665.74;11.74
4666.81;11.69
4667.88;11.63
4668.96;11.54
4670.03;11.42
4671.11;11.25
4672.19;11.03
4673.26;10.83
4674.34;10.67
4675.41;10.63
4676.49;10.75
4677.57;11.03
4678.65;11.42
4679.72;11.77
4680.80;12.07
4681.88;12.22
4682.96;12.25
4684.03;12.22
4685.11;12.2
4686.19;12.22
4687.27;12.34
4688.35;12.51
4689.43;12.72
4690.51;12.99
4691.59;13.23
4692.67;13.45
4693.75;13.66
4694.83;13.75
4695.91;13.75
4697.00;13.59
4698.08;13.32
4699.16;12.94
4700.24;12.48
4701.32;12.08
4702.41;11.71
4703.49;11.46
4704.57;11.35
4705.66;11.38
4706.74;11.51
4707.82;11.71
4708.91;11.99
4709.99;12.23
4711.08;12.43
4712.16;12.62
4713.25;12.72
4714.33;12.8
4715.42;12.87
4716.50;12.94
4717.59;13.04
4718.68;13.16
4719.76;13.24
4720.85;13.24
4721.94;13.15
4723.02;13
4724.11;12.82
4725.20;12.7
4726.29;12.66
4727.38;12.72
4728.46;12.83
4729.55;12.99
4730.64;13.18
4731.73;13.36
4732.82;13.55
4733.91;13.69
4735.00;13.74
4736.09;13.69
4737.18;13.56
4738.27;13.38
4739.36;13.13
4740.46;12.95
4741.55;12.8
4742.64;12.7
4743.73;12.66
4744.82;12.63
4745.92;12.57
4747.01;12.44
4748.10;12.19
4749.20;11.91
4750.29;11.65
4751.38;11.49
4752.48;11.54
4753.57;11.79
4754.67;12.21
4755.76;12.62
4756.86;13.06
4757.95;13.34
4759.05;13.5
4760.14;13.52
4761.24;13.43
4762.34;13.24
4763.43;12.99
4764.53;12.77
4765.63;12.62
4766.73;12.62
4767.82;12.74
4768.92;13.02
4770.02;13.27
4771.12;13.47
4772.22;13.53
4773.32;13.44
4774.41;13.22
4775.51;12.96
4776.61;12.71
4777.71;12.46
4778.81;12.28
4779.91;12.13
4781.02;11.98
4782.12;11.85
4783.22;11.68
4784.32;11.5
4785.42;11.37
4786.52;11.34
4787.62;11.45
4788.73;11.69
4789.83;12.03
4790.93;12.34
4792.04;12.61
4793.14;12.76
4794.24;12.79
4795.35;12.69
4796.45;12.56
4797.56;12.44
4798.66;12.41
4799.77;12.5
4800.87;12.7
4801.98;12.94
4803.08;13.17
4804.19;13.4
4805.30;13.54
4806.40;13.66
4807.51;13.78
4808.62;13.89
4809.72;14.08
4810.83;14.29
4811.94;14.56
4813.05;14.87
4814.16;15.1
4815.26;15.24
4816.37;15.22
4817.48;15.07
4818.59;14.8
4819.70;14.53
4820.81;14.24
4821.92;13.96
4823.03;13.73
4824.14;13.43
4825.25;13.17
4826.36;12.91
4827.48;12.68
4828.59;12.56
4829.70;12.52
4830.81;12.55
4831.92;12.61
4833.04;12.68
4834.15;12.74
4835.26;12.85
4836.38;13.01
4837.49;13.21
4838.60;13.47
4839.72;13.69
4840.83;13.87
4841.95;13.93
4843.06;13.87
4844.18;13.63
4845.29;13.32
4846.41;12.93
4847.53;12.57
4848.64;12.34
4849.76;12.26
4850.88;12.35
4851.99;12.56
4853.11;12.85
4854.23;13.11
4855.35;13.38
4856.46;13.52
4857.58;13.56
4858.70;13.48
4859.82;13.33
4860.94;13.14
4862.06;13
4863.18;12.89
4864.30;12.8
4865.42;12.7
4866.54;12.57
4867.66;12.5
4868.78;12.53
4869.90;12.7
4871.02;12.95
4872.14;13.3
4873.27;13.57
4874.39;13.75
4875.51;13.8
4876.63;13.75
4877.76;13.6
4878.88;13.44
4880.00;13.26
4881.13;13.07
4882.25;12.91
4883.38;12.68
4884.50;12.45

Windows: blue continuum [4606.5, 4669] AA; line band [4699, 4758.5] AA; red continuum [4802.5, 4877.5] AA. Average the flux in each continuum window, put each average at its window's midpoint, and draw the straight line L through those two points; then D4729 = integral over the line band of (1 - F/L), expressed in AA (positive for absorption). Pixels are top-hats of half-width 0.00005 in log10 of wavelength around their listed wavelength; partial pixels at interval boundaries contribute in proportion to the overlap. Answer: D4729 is 1.7 AA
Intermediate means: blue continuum 12.7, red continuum 13.4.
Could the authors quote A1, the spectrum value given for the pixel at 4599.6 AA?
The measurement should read 14.04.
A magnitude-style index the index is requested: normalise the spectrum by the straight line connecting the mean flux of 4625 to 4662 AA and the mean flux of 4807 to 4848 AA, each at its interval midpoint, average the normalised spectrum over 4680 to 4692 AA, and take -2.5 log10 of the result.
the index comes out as 0.03 mag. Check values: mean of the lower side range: 12.6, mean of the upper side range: 13.7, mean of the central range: 12.4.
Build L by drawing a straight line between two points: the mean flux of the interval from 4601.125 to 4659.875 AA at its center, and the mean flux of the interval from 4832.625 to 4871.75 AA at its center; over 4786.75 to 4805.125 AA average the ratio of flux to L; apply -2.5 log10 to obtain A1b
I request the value 0.040 mag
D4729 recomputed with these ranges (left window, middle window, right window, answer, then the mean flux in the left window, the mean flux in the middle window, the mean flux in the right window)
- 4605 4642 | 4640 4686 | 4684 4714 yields 3.0 AA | 13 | 11.9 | 12.5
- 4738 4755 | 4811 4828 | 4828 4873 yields -1.9 AA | 12.4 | 14.2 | 13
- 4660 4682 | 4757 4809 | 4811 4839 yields 1.4 AA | 11.5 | 12.7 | 13.7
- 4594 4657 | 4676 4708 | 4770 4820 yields 1.7 AA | 13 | 12.3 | 13.1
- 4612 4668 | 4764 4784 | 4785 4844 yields 0.7 AA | 12.6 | 12.7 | 13.3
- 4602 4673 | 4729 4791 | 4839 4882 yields 1.3 AA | 12.7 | 12.7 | 13.2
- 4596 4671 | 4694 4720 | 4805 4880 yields 0.9 AA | 12.8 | 12.5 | 13.4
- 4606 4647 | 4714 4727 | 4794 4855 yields 0.2 AA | 12.9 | 13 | 13.4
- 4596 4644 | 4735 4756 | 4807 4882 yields 1.2 AA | 13.2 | 12.6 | 13.4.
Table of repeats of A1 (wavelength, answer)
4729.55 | 12.99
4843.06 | 13.87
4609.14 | 13.41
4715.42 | 12.87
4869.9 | 12.7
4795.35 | 12.69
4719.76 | 13.24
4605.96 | 13.79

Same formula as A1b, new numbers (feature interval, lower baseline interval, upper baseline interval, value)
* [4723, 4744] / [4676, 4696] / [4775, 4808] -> -0.057 mag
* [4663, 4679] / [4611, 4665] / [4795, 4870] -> 0.135 mag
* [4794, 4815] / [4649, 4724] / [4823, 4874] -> -0.054 mag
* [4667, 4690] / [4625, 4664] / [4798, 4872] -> 0.092 mag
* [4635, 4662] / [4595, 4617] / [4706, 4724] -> 0.061 mag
